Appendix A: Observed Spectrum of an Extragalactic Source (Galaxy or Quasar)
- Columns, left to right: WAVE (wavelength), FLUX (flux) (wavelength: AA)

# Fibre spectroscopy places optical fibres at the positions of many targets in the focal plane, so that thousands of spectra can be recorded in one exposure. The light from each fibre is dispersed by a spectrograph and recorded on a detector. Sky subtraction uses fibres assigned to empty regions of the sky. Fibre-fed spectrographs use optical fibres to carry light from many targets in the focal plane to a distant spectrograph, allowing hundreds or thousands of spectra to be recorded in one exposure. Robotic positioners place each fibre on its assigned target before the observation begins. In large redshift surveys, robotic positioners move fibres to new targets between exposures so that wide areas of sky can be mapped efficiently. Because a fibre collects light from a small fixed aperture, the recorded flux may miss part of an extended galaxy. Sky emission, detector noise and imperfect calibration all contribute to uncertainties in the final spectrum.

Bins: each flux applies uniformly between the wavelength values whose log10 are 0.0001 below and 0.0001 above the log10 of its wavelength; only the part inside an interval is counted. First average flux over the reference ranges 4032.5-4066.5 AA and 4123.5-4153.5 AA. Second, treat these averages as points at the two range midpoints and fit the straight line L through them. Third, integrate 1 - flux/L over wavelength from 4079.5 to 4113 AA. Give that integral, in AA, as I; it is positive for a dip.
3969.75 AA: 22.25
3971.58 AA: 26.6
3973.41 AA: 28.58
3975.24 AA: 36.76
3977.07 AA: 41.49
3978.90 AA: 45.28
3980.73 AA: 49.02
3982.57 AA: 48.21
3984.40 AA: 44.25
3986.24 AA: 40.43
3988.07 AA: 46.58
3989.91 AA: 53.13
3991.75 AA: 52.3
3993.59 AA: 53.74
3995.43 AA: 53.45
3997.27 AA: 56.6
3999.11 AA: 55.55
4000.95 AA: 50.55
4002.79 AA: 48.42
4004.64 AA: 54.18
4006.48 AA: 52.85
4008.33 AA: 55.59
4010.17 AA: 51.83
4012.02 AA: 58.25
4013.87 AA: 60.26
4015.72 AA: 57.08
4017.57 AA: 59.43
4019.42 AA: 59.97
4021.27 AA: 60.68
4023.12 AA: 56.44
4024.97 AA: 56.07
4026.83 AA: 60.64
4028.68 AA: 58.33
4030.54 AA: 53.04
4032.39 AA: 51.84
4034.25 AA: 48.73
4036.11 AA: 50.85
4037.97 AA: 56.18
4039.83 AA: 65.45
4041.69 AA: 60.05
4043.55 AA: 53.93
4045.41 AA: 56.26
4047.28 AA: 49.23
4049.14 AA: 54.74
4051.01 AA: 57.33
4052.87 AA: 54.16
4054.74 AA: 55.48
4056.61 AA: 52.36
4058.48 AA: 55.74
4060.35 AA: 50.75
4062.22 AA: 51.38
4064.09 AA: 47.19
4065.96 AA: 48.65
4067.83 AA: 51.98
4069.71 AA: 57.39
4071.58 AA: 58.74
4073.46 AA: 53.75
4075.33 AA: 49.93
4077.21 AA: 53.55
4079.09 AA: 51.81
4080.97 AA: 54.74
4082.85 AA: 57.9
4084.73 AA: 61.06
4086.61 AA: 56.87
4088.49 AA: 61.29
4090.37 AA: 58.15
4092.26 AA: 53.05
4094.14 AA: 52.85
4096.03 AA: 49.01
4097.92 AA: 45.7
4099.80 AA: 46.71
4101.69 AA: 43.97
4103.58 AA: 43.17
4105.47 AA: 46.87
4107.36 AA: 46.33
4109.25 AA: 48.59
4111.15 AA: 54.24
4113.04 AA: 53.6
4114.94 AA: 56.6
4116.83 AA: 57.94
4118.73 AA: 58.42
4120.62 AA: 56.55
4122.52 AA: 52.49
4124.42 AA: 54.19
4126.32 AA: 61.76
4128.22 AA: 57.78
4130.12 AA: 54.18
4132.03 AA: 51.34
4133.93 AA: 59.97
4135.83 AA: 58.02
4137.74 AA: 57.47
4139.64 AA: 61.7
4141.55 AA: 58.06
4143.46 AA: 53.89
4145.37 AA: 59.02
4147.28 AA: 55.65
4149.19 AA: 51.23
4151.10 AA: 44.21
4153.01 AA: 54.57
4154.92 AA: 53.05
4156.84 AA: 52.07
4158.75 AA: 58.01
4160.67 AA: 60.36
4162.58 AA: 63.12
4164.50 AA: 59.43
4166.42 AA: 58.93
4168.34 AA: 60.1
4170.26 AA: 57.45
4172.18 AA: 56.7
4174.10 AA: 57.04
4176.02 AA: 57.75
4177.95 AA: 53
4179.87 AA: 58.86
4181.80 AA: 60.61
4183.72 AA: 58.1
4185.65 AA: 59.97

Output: 1.8 AA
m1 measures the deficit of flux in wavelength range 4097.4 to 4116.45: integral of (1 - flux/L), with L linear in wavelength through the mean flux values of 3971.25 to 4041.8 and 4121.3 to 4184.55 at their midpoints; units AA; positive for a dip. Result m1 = 2.2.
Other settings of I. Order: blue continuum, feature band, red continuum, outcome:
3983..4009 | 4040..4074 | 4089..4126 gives -1.7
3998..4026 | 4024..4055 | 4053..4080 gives -0.6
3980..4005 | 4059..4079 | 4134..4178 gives 0.4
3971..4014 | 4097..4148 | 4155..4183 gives 1.5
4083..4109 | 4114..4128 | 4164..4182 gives -0.9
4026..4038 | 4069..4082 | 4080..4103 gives -0.2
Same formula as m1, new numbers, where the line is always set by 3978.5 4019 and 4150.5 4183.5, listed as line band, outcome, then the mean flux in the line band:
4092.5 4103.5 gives 1.5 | 47.7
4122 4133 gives 0.1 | 55.4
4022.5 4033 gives -0.6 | 56.2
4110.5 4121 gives -0.1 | 56.3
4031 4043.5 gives -0.4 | 55.3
